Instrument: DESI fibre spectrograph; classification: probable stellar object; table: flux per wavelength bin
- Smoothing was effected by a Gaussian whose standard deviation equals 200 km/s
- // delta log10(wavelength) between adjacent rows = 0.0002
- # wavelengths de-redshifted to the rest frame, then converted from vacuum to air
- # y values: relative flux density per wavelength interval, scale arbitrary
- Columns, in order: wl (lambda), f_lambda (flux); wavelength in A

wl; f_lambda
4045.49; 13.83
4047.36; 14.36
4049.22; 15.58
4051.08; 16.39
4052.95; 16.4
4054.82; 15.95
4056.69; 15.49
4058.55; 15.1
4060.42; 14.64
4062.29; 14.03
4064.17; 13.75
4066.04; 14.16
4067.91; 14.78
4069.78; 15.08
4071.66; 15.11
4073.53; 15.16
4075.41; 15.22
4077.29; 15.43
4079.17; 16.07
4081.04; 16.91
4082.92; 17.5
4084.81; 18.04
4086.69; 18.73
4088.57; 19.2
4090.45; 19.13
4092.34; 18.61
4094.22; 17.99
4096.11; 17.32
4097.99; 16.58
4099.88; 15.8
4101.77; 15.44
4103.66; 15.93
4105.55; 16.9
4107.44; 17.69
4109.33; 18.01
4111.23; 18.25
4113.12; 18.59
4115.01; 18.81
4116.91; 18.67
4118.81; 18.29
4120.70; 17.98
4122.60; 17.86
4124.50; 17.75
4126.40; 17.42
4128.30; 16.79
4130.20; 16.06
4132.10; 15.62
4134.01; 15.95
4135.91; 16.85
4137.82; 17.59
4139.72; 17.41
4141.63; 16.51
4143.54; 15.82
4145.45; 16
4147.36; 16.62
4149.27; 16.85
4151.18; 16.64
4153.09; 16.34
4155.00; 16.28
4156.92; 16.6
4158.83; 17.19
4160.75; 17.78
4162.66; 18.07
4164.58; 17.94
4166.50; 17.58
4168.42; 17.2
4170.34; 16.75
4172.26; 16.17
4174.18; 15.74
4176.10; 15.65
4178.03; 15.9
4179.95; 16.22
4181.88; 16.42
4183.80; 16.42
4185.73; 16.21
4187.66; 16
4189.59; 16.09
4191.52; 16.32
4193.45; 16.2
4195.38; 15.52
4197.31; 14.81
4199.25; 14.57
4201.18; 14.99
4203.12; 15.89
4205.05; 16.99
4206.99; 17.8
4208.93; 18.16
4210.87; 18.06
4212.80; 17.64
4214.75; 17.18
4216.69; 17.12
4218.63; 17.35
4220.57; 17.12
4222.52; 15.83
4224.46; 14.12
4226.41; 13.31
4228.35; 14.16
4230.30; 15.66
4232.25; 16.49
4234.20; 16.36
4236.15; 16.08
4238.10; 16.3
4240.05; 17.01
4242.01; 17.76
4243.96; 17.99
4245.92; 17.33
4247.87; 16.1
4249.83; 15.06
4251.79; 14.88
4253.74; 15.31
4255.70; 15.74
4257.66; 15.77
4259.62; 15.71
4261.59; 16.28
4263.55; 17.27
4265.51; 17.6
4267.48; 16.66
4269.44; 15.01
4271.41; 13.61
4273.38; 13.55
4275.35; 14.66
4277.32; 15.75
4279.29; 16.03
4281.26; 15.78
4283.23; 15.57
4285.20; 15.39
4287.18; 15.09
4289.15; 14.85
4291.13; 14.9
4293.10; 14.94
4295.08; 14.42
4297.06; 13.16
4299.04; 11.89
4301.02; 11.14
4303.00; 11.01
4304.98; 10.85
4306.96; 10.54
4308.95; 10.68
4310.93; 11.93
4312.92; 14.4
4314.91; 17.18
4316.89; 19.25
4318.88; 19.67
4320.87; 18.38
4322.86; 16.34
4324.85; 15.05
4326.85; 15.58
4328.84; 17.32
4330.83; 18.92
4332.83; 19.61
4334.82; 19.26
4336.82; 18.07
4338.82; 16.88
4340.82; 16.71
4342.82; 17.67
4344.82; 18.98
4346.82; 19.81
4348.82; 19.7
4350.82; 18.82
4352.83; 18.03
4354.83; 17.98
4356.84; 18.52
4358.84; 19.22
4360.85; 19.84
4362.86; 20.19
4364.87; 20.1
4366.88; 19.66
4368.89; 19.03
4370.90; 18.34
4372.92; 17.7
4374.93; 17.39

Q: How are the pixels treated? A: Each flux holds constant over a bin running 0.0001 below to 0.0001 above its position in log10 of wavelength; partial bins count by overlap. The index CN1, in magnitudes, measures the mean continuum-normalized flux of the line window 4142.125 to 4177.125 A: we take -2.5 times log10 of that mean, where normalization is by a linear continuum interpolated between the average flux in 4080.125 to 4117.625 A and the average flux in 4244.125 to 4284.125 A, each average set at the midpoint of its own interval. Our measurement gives 0.02 mag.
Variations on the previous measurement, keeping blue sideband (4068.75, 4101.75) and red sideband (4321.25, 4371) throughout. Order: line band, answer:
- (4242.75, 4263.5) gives 0.113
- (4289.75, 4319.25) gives 0.312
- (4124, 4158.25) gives 0.039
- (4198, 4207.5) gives 0.107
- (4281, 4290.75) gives 0.181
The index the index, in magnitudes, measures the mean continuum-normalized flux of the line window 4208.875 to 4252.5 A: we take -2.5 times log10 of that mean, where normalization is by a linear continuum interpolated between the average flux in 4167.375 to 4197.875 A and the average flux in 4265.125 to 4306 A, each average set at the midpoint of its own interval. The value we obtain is -0.074 mag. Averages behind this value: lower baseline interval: 16.1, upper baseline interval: 14.3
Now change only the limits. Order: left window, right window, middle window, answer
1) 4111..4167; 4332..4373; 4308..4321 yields 0.173 mag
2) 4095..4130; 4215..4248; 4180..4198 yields 0.043 mag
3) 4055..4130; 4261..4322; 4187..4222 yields -0.062 mag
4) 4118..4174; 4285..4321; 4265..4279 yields -0.042 mag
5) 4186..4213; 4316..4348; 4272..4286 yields 0.141 mag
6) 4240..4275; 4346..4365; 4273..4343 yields 0.153 mag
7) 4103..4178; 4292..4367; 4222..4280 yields 0.068 mag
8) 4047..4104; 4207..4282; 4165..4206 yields 0.002 mag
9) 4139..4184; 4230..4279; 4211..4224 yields -0.048 mag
